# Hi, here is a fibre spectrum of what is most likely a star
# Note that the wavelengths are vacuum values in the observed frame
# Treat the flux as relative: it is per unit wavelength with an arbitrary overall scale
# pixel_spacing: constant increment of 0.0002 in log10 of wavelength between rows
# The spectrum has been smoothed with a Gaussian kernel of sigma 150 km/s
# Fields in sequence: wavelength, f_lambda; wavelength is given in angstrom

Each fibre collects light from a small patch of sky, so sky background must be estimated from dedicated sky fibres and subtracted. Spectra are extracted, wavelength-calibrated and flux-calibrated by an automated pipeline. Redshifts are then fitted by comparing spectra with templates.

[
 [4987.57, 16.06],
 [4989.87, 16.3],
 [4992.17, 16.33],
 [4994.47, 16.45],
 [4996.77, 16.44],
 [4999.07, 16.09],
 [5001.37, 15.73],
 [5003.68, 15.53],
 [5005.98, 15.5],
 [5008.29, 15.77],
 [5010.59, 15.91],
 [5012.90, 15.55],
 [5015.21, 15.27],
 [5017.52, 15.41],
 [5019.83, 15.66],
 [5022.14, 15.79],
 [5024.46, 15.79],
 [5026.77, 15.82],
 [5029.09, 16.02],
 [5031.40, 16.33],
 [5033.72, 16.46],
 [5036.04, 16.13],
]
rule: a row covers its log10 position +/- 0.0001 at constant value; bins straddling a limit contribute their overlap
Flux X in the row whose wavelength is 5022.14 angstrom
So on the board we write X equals 15.79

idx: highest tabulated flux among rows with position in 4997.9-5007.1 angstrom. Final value 16.09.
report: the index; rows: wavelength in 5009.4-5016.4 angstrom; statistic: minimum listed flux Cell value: 15.27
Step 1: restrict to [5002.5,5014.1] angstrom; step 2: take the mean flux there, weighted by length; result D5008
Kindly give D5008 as 15.6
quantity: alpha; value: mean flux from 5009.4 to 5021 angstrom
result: 15.6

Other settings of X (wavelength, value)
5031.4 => 16.33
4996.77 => 16.44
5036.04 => 16.13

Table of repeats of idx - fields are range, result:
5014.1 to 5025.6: 15.79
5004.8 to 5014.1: 15.91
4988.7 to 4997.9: 16.45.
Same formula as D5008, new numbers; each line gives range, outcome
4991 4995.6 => 16.4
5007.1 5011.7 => 15.8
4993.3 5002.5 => 16.2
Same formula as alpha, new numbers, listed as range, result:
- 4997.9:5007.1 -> 15.7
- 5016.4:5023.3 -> 15.6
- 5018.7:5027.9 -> 15.8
